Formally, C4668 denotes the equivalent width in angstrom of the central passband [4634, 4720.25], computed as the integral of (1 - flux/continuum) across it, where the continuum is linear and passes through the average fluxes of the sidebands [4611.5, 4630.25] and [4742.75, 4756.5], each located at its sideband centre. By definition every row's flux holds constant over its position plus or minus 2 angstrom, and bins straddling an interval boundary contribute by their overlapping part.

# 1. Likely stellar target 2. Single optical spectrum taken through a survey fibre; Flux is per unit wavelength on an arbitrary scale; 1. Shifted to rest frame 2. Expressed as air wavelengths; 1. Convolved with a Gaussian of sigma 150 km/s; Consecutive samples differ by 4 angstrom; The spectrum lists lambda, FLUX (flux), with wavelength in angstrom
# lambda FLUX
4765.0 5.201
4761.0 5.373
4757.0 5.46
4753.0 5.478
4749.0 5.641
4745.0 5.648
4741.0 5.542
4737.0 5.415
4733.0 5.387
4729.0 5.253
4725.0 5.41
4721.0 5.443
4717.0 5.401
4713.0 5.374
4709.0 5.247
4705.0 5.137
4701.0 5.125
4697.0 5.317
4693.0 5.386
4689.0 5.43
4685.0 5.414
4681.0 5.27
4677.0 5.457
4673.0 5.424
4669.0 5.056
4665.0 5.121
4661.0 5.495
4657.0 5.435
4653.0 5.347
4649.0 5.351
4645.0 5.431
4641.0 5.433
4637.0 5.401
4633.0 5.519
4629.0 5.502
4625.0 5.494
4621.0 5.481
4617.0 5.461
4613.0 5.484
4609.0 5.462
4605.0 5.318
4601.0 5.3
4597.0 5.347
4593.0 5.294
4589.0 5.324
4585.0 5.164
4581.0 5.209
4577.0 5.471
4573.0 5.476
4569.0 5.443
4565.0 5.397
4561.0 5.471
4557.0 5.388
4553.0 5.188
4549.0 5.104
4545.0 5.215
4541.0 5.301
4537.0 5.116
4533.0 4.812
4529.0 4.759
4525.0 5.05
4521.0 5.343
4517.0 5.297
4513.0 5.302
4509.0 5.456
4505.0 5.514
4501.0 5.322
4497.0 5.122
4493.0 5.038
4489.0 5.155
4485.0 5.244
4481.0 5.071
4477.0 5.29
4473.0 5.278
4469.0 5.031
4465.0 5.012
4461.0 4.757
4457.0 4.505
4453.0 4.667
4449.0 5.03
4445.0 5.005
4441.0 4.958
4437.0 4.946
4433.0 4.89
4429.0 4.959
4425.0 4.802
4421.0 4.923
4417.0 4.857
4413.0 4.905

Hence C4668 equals 2.9 angstrom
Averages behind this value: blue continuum 5.48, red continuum 5.57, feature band 5.34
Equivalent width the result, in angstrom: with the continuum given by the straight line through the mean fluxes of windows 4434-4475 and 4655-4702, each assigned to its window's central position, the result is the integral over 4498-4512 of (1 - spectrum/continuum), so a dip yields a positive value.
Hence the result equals -1.1 angstrom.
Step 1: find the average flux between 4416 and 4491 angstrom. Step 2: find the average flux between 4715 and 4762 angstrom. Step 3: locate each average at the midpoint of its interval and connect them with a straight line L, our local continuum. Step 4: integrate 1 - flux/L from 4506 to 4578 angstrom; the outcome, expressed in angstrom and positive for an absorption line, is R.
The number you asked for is -1.9 angstrom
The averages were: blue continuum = 4.97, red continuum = 5.46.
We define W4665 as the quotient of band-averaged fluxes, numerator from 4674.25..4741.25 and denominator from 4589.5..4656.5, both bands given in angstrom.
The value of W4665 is 0.99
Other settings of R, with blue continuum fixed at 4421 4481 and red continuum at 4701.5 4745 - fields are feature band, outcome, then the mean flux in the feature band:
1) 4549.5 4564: -0.6 angstrom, 5.33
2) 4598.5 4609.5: -0.4 angstrom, 5.35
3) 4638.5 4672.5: -0.5 angstrom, 5.34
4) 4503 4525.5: -1.4 angstrom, 5.35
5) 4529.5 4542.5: 0.1 angstrom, 5.03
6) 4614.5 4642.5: -1.4 angstrom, 5.47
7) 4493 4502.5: -0.3 angstrom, 5.18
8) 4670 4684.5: -0.2 angstrom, 5.36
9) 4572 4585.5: -0.5 angstrom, 5.34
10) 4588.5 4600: -0.3 angstrom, 5.32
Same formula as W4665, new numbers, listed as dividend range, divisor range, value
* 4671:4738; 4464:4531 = 1.03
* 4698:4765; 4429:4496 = 1.08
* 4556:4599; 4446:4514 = 1.05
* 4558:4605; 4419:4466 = 1.10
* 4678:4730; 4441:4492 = 1.06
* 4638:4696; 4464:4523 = 1.02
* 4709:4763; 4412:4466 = 1.12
